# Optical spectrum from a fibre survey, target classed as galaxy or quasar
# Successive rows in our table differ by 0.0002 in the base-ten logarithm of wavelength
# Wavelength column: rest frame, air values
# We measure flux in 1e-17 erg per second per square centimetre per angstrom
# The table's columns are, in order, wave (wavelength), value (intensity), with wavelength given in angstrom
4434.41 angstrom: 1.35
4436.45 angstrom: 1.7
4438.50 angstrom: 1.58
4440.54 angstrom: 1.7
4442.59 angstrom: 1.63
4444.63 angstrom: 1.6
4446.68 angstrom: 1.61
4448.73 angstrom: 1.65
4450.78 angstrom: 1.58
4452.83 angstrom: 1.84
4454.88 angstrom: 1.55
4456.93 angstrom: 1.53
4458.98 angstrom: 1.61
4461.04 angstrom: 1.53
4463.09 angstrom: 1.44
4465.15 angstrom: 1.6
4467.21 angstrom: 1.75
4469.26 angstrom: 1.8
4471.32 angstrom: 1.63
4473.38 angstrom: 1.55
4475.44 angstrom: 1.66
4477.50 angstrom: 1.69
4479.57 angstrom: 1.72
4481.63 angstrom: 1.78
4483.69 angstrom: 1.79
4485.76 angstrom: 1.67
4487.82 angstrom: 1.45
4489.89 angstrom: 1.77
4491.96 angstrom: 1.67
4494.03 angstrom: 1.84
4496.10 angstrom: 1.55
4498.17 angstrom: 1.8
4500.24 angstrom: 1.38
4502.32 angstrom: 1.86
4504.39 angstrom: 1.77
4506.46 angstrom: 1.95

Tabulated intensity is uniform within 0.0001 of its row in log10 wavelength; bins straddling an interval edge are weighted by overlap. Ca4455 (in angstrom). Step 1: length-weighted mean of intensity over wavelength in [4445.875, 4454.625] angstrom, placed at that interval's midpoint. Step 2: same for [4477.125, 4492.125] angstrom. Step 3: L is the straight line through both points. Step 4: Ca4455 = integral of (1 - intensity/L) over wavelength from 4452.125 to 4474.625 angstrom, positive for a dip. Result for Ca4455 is 0.7 angstrom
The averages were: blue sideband 1.66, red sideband 1.69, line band 1.62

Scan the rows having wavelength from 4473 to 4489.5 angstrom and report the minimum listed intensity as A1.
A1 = 1.45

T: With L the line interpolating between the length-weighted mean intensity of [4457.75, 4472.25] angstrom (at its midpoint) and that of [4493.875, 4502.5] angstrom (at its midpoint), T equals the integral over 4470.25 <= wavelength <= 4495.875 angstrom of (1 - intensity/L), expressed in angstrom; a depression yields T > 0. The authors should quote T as -0.7 angstrom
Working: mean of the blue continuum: 1.62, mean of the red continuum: 1.65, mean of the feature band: 1.68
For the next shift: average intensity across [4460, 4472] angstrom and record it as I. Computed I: 1.62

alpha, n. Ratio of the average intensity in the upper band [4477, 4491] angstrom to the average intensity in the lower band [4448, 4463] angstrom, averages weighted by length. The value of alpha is 1.1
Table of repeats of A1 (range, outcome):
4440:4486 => 1.44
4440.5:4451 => 1.58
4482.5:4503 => 1.38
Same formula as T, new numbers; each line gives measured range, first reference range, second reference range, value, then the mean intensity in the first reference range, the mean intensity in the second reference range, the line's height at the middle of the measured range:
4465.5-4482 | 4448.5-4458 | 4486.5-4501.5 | -0.6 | 1.63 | 1.64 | 1.63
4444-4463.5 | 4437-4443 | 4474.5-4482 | 0.8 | 1.64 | 1.71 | 1.66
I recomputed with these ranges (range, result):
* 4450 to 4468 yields 1.6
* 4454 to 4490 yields 1.64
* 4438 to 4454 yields 1.65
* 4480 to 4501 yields 1.68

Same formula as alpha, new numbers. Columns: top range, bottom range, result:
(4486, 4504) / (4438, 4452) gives 1.03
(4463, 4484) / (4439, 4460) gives 1.03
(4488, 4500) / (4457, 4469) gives 1.05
